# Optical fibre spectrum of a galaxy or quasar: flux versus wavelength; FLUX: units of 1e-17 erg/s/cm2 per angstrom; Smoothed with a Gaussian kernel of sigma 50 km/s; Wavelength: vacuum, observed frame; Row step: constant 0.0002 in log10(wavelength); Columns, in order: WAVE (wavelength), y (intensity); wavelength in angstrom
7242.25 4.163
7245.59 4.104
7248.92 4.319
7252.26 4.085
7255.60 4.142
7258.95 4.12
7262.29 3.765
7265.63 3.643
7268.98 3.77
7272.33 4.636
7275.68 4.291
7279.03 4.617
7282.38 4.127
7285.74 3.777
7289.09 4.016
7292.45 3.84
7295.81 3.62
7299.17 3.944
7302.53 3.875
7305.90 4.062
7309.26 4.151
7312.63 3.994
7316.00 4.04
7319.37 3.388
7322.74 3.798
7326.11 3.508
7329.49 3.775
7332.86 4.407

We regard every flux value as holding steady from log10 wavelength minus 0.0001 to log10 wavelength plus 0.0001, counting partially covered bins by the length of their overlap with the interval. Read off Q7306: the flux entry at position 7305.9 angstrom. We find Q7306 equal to 4.062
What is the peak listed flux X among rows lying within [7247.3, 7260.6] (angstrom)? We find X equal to 4.319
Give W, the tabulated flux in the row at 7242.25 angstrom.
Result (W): 4.163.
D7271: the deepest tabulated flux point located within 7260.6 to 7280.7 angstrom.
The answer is 3.643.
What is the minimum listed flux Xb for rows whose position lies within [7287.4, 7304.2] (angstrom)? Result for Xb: 3.62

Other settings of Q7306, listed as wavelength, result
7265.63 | 3.643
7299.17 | 3.944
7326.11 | 3.508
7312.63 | 3.994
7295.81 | 3.62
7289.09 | 4.016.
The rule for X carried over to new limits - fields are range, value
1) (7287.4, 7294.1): 4.016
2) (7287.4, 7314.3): 4.151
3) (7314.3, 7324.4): 4.04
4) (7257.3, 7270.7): 4.12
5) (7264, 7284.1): 4.636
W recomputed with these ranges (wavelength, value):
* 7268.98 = 3.77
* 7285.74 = 3.777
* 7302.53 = 3.875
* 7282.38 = 4.127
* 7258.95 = 4.12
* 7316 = 4.04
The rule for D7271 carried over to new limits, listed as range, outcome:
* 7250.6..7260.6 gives 4.085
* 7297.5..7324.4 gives 3.388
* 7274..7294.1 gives 3.777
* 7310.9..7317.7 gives 3.994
